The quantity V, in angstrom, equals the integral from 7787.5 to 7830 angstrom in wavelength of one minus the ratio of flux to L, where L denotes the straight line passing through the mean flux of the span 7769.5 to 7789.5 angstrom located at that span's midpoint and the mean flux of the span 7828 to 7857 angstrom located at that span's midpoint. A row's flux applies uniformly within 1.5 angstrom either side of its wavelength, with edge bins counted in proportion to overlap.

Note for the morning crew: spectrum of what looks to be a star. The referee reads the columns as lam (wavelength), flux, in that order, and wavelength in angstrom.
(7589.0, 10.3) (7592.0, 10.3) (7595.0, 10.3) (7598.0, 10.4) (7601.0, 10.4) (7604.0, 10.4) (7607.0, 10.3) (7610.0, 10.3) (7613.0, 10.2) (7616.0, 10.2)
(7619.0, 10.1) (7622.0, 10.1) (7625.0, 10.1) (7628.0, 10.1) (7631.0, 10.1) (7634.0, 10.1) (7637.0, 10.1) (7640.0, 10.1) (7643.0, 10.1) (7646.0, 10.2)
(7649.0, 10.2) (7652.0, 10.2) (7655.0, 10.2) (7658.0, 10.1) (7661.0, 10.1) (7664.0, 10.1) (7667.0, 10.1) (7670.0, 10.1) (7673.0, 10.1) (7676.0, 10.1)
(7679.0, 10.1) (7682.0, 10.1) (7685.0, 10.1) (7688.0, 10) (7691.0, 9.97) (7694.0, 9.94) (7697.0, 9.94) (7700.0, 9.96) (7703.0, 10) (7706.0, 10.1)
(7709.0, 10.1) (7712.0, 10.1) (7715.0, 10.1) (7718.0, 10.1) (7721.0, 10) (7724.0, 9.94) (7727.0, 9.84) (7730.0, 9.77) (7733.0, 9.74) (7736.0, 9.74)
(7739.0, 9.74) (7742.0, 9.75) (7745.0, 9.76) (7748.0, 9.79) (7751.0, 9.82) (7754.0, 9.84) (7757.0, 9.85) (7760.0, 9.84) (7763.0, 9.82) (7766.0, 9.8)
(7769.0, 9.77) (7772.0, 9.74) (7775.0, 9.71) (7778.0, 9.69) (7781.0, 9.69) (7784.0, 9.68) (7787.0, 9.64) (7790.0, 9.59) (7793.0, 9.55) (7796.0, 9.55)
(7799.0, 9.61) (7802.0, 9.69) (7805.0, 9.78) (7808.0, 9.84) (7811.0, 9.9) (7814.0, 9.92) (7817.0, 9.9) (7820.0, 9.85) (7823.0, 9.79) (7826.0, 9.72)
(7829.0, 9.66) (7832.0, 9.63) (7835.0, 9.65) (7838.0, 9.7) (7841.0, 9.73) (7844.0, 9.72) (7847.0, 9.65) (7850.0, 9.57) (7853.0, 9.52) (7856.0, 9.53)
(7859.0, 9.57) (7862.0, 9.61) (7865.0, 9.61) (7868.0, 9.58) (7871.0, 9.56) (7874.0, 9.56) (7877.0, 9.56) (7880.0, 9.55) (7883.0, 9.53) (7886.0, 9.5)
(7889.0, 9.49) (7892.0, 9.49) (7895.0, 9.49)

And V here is -0.3 angstrom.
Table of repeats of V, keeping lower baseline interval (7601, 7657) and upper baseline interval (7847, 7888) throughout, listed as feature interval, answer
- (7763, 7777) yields 0.1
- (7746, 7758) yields 0.0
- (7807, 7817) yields -0.2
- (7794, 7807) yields 0.1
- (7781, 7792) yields 0.1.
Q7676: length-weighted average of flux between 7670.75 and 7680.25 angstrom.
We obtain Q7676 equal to 10.1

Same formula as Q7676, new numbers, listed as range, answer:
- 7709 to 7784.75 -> 9.83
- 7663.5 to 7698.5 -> 10.1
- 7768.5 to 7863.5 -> 9.69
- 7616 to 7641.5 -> 10.1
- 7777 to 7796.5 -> 9.63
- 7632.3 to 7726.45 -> 10.1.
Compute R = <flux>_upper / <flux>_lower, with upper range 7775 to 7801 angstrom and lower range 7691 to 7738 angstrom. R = 0.97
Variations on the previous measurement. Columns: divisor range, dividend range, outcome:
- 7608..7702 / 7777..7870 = 0.96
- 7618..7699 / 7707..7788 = 0.97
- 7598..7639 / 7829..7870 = 0.94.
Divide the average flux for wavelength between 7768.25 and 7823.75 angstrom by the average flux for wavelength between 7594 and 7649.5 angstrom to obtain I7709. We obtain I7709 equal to 0.95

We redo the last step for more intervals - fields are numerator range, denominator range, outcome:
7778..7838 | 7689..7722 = 0.97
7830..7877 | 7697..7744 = 0.97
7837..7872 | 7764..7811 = 0.99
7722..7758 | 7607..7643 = 0.97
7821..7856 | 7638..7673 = 0.95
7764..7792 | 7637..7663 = 0.96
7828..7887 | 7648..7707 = 0.95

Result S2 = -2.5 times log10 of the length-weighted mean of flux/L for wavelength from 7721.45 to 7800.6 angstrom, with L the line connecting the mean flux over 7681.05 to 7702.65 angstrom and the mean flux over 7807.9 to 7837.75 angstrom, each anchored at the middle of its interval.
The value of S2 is 0.02 mag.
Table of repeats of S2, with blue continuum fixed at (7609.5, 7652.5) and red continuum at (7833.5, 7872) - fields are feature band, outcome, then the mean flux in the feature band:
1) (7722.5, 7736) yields 0.01 mag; 9.81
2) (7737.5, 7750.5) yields 0.01 mag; 9.76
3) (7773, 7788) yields 0.01 mag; 9.69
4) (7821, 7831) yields -0.01 mag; 9.72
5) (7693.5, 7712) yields -0.01 mag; 10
